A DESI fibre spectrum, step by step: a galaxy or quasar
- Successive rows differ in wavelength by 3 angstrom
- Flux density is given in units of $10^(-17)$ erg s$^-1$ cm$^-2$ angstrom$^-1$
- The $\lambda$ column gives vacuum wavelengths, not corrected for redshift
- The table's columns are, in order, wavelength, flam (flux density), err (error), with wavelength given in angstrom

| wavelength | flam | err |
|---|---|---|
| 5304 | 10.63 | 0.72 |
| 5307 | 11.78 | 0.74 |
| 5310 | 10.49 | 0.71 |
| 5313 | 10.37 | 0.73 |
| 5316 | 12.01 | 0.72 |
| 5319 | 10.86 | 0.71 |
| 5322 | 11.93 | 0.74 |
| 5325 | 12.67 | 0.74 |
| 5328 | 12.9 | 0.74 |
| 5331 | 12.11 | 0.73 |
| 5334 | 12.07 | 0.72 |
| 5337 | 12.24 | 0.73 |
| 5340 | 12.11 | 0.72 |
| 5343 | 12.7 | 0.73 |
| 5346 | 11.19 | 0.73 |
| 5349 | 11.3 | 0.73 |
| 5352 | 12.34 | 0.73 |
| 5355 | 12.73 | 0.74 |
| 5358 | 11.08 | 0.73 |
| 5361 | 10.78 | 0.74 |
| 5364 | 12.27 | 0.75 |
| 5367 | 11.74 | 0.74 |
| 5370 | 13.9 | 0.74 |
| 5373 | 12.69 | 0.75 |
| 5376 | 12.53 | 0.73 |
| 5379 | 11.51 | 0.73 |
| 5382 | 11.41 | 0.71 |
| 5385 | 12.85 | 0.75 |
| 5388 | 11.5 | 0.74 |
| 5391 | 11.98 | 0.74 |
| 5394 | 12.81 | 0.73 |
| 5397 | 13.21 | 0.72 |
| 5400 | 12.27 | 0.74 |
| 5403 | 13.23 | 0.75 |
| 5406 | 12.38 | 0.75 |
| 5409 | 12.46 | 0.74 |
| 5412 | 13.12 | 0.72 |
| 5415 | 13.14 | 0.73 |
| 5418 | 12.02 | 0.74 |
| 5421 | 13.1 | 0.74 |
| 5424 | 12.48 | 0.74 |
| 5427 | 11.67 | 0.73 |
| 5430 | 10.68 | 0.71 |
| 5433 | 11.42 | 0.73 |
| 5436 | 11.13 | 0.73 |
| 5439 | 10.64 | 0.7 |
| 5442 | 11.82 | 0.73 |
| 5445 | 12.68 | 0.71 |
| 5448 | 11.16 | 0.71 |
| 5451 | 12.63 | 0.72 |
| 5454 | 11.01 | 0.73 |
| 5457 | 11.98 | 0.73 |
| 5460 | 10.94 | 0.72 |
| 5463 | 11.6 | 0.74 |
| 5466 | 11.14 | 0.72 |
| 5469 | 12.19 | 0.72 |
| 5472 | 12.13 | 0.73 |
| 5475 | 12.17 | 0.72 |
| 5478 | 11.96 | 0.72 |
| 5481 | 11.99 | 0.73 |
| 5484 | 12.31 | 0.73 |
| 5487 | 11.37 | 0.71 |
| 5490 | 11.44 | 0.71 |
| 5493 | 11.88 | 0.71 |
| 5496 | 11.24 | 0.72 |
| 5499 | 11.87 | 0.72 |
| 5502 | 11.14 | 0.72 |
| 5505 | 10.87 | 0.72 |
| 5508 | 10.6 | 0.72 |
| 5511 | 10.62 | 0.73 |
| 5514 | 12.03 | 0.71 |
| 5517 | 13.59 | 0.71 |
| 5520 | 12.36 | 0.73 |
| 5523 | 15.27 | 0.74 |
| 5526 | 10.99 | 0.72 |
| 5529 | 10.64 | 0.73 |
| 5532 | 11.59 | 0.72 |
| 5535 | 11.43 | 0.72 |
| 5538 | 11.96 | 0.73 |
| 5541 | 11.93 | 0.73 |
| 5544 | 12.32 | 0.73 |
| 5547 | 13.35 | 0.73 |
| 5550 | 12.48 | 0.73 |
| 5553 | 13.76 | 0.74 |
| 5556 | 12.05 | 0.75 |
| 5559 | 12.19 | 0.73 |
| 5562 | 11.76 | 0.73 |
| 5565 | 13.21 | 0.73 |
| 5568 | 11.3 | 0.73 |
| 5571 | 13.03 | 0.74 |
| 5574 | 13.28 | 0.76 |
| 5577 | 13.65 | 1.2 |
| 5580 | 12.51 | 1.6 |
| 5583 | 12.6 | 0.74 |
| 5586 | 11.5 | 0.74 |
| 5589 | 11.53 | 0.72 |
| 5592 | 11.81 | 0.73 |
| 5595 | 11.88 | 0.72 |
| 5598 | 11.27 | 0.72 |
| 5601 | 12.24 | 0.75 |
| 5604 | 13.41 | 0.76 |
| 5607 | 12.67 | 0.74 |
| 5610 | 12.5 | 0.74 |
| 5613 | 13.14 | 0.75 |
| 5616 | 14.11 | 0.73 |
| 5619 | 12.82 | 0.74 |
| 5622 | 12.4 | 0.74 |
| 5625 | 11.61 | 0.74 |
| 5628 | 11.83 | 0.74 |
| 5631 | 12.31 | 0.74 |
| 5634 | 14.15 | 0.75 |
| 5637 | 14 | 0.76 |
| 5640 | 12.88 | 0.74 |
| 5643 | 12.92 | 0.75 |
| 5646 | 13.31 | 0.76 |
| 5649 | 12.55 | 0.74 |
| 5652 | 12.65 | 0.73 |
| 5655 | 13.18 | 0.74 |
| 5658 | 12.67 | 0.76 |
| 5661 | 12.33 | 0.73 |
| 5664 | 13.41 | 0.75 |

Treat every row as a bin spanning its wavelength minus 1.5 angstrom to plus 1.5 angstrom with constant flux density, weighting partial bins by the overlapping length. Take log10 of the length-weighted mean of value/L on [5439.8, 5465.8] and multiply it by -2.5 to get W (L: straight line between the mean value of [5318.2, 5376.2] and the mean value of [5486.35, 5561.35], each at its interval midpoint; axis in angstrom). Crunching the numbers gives 0.03 mag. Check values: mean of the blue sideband 12.1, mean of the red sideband 12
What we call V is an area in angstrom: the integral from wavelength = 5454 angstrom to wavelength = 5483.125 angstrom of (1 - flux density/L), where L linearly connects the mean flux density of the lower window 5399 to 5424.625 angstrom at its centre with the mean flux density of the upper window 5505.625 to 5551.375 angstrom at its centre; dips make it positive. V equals 1.5 angstrom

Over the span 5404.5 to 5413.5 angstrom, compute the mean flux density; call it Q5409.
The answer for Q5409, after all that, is 12.7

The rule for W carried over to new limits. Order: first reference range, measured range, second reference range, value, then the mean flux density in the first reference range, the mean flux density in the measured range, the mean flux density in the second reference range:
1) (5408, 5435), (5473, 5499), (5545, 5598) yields 0.04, 12.2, 11.8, 12.4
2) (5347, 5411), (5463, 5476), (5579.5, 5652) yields 0.05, 12.2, 11.9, 12.6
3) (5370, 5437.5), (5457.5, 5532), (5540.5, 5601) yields 0.05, 12.3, 11.8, 12.4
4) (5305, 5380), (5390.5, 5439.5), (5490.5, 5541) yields -0.04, 11.9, 12.3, 11.8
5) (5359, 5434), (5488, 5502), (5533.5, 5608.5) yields 0.07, 12.3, 11.5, 12.4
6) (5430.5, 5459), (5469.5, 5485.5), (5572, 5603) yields -0.04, 11.6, 12.1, 12.3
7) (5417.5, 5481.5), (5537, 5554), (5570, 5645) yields -0.03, 11.7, 12.6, 12.6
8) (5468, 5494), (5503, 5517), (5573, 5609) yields 0.07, 11.9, 11.3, 12.4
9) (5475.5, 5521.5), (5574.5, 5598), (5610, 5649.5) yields 0.03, 11.7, 12.2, 12.9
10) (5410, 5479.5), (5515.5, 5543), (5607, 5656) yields 0.01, 11.9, 12.2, 12.9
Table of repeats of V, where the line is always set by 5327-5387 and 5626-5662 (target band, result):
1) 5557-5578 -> 0.1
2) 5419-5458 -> 1.9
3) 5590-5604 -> 0.9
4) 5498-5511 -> 1.5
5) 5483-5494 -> 0.7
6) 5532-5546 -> 0.8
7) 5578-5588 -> 0.4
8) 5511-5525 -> -0.4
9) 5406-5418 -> -0.5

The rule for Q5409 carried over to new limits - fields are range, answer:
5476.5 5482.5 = 12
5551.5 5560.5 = 12.7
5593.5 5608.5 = 12.3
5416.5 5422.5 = 12.6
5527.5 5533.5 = 11.1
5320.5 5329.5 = 12.5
